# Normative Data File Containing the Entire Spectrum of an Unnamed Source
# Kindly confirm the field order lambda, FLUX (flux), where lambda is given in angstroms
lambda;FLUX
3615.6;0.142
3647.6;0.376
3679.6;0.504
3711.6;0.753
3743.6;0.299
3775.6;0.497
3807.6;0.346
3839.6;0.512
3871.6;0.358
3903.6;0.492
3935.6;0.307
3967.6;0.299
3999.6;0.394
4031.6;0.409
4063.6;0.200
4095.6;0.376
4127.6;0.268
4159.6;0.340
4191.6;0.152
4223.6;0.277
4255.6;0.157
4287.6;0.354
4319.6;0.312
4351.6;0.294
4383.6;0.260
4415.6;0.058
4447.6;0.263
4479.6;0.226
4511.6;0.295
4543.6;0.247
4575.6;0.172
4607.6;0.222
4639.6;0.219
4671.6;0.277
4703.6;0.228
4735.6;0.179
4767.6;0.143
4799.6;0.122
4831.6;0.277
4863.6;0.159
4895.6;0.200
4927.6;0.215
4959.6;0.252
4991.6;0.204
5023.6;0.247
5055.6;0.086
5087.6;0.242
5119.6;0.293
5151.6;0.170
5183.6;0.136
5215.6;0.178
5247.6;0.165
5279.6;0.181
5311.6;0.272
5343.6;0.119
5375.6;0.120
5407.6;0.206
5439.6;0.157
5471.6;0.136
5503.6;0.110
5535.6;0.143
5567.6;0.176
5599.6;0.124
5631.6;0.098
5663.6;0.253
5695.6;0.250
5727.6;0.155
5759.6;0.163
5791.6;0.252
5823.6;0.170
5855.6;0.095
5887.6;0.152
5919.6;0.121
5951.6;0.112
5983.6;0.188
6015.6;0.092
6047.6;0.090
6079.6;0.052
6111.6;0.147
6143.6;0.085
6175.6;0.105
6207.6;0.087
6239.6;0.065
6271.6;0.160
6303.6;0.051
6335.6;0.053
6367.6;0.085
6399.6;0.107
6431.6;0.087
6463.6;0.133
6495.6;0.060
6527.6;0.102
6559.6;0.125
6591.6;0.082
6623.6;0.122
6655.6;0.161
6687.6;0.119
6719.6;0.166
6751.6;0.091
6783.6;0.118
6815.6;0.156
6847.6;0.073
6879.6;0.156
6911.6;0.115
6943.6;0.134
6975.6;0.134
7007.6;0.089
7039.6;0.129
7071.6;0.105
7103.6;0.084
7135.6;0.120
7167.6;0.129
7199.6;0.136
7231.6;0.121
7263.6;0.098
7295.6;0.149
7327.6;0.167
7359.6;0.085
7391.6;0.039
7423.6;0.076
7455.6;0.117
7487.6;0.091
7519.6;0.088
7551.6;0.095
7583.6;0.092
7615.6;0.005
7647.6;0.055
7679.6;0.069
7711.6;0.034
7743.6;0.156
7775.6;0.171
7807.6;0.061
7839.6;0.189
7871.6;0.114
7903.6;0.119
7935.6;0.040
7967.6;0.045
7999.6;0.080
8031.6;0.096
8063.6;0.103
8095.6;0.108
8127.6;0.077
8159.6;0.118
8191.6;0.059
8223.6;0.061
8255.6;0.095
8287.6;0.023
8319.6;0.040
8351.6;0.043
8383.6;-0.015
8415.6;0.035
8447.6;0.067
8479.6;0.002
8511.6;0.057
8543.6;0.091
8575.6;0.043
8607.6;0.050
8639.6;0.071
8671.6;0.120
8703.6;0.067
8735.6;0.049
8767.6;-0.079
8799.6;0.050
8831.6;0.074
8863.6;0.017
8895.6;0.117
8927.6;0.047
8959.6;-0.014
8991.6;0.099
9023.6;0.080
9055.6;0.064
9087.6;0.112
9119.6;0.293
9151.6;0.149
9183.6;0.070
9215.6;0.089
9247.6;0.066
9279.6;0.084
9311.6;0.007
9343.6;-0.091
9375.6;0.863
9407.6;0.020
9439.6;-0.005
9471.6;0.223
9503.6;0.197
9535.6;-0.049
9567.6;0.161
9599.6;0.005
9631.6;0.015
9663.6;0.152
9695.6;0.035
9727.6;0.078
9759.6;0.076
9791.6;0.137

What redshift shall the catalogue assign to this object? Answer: 1.45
